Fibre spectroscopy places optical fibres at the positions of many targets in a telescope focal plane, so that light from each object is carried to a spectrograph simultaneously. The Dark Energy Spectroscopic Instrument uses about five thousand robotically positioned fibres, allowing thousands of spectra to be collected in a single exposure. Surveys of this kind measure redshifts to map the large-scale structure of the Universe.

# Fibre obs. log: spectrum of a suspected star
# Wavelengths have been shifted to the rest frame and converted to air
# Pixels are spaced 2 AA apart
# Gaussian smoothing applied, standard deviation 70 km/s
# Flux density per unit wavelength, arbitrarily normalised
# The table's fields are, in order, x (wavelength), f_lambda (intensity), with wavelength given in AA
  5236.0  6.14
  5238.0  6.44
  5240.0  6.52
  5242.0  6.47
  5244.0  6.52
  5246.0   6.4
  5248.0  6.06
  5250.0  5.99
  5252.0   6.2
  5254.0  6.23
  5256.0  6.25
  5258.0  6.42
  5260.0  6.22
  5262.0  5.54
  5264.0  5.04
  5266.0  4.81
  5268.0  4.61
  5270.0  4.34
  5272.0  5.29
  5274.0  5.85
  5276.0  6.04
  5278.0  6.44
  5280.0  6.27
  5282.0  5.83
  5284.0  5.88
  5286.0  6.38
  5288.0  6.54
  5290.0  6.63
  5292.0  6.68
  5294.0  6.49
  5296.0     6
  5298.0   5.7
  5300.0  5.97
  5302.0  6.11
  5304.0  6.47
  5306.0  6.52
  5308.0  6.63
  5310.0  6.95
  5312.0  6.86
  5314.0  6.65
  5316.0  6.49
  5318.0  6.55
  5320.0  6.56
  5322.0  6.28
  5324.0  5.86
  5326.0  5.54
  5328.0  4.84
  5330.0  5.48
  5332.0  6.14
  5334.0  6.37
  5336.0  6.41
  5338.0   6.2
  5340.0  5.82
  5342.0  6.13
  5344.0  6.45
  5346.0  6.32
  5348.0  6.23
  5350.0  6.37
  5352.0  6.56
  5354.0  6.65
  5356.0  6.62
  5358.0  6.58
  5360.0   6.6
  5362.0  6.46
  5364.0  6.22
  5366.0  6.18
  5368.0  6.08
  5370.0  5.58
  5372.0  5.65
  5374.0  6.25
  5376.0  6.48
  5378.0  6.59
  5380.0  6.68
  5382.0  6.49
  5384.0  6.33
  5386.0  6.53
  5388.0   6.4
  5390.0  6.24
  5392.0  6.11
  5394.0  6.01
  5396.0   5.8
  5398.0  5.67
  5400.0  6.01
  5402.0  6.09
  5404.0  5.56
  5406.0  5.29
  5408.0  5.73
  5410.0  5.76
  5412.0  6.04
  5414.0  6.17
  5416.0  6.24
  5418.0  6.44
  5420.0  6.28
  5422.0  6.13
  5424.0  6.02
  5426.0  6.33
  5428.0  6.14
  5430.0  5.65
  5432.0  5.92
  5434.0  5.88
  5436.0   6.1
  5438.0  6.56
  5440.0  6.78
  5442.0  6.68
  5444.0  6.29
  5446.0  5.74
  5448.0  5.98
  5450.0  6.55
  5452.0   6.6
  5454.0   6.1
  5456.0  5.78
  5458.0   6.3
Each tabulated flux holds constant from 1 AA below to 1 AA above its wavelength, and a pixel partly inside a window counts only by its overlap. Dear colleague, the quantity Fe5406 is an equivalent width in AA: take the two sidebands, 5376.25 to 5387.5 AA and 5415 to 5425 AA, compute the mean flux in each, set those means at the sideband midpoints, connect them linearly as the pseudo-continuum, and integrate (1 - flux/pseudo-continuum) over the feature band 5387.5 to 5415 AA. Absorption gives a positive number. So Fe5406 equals 2.0 AA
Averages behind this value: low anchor 6.52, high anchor 6.22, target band 5.91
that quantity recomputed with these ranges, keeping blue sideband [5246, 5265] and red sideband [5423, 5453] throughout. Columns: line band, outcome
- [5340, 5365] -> -1.2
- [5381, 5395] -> -0.3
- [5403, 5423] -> 0.7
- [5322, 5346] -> 0.6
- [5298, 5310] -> -0.5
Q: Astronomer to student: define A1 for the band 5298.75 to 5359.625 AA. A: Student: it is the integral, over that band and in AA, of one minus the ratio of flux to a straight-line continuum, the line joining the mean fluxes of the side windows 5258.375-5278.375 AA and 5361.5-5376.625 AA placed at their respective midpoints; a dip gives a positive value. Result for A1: -4.9 AA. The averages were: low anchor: 5.42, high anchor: 6.09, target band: 6.29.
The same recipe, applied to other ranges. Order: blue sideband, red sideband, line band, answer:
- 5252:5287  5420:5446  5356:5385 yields -1.39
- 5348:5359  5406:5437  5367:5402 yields 0.73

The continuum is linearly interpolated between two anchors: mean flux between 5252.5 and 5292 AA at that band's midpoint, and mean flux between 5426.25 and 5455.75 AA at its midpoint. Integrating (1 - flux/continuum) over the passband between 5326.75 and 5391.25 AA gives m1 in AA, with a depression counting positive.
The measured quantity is -2.3 AA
